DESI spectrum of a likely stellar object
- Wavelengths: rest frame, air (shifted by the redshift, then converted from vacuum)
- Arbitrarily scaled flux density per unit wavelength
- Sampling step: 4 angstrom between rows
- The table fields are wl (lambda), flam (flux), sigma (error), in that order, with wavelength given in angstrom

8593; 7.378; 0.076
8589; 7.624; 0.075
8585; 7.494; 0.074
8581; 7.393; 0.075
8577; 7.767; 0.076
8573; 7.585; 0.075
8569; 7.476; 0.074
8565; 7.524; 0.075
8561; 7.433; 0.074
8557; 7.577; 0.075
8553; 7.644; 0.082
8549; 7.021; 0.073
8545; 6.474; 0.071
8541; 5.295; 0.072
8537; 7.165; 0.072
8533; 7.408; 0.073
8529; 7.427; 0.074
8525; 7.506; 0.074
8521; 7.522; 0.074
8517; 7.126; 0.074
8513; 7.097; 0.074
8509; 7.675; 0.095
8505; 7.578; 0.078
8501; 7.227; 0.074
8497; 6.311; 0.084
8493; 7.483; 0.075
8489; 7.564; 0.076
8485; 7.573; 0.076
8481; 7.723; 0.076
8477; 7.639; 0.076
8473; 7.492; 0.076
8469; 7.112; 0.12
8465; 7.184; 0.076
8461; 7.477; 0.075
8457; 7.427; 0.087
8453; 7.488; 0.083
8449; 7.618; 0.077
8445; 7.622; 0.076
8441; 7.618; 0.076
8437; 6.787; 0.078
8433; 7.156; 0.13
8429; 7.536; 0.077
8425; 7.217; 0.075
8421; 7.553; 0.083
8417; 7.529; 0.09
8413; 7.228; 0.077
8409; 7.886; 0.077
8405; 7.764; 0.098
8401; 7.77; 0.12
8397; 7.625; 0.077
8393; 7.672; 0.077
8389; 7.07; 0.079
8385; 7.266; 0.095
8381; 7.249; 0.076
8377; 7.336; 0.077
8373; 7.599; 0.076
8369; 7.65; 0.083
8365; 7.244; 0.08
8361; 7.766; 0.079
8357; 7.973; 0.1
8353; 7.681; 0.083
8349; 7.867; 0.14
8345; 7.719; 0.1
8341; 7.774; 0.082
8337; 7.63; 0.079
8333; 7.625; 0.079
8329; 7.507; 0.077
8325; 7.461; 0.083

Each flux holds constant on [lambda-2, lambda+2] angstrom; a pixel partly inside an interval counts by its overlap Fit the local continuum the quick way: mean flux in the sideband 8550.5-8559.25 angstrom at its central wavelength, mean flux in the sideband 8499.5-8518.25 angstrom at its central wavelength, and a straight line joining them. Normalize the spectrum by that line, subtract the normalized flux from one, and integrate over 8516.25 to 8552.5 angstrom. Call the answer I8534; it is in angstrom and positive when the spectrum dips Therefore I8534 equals 2.2 angstrom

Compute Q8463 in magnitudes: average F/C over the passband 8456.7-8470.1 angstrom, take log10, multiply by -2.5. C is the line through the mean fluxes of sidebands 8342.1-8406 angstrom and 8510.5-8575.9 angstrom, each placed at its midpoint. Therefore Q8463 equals 0.013 mag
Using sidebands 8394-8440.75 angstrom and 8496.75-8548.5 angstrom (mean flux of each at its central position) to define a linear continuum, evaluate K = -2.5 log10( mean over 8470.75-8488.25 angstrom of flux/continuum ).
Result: -0.05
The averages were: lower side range 7.47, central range 7.6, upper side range 7.09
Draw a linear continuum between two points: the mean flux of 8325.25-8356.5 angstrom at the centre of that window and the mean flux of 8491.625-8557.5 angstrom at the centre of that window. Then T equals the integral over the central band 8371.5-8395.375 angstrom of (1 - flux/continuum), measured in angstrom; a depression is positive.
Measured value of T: 0.62 angstrom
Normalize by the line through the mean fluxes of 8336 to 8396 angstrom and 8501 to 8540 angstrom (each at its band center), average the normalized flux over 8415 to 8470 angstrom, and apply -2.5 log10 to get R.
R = 0.01 mag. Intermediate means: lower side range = 7.57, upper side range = 7.33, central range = 7.39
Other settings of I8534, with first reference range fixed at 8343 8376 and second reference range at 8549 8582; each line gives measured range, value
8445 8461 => 0.18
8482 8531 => 1.41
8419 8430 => 0.29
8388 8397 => 0.22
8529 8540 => 0.60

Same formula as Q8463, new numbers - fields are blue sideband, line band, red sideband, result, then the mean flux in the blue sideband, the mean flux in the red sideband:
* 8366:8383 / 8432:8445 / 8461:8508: 0.02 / 7.45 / 7.37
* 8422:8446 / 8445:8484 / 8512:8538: -0.02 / 7.32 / 7.34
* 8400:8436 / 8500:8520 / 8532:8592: 0.00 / 7.49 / 7.26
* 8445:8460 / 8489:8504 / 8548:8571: 0.06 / 7.52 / 7.46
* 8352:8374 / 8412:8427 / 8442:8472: 0.02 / 7.65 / 7.43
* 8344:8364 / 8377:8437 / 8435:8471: 0.02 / 7.78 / 7.37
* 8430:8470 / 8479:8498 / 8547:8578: 0.00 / 7.36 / 7.49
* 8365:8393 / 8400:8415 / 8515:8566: -0.05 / 7.38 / 7.16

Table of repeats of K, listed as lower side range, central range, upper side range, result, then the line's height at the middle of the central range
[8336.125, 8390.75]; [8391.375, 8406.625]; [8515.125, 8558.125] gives -0.03 mag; 7.46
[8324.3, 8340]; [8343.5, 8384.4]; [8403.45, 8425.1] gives 0.00 mag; 7.57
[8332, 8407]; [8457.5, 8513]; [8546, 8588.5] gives 0.02 mag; 7.52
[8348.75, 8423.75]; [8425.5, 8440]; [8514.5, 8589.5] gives 0.04 mag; 7.48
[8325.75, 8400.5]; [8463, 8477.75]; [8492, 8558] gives -0.01 mag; 7.28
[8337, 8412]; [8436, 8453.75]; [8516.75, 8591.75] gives 0.00 mag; 7.48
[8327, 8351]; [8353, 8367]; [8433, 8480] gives 0.00 mag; 7.64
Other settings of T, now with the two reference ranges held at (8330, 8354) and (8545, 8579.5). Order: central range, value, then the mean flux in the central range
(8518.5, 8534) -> 0.06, 7.46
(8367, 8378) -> 0.18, 7.55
